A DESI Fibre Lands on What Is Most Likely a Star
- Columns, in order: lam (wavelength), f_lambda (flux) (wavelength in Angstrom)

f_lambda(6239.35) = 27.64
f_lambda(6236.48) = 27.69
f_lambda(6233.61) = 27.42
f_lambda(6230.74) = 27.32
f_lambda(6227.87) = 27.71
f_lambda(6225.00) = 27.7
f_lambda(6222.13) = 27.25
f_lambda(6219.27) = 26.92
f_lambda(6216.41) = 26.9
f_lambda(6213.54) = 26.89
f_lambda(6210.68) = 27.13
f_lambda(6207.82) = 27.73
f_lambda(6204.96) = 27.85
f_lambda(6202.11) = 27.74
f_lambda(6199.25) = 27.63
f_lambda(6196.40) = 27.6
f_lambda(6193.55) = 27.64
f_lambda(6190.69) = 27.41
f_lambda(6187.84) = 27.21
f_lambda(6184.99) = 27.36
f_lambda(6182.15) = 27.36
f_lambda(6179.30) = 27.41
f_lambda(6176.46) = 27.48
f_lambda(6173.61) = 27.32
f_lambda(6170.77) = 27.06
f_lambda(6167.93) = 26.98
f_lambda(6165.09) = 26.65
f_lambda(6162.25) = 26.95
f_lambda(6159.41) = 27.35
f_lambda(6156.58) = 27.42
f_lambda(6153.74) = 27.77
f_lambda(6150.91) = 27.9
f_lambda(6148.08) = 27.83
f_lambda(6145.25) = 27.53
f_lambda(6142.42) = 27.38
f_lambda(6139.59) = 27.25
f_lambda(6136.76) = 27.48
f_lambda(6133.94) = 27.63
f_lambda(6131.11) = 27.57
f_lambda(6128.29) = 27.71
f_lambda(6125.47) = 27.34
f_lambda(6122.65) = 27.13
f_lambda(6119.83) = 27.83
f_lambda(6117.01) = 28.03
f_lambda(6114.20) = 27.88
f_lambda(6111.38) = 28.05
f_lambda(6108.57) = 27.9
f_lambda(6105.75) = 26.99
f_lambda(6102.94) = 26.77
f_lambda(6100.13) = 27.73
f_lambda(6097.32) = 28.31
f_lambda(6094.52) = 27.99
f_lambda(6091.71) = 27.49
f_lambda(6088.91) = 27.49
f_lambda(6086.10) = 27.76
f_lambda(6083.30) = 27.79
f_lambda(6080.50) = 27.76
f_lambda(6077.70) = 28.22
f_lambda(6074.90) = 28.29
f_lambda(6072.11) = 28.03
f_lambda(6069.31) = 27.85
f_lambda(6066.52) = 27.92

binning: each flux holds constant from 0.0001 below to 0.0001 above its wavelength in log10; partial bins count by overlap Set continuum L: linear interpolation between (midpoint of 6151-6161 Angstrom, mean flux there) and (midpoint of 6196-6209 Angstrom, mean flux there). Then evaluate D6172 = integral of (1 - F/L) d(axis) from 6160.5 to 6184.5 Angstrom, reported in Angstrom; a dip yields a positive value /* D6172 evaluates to 0.4 Angstrom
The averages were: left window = 27.6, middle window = 27.2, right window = 27.7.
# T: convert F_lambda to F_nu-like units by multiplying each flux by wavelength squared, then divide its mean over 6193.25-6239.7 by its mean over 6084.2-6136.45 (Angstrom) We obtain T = 1.0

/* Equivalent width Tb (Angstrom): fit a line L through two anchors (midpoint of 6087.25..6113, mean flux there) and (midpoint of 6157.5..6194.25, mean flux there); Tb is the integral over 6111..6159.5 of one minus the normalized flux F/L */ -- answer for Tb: -0.3 Angstrom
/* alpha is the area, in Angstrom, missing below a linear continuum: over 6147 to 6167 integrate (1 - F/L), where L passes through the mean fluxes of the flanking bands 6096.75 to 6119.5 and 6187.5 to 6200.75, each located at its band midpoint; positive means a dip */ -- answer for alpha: 0.14 Angstrom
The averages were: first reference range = 27.7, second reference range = 27.5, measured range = 27.4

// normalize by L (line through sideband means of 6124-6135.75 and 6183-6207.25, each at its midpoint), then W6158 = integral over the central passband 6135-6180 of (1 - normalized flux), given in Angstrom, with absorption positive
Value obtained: 0.3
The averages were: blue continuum 27.6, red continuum 27.6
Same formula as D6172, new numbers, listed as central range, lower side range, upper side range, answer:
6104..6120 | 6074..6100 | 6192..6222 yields 0.0 Angstrom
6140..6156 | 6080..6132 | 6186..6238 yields 0.0 Angstrom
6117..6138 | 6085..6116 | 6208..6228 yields 0.0 Angstrom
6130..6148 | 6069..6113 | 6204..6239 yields 0.1 Angstrom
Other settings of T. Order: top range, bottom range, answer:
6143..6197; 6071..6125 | 1.01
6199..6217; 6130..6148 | 1.02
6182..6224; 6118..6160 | 1.01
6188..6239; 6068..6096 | 1.03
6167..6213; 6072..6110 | 1.02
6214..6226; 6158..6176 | 1.02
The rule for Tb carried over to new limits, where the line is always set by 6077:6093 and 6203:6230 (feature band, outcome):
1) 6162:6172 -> 0.21 Angstrom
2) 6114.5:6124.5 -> -0.01 Angstrom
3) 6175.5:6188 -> 0.03 Angstrom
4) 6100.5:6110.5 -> 0.13 Angstrom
